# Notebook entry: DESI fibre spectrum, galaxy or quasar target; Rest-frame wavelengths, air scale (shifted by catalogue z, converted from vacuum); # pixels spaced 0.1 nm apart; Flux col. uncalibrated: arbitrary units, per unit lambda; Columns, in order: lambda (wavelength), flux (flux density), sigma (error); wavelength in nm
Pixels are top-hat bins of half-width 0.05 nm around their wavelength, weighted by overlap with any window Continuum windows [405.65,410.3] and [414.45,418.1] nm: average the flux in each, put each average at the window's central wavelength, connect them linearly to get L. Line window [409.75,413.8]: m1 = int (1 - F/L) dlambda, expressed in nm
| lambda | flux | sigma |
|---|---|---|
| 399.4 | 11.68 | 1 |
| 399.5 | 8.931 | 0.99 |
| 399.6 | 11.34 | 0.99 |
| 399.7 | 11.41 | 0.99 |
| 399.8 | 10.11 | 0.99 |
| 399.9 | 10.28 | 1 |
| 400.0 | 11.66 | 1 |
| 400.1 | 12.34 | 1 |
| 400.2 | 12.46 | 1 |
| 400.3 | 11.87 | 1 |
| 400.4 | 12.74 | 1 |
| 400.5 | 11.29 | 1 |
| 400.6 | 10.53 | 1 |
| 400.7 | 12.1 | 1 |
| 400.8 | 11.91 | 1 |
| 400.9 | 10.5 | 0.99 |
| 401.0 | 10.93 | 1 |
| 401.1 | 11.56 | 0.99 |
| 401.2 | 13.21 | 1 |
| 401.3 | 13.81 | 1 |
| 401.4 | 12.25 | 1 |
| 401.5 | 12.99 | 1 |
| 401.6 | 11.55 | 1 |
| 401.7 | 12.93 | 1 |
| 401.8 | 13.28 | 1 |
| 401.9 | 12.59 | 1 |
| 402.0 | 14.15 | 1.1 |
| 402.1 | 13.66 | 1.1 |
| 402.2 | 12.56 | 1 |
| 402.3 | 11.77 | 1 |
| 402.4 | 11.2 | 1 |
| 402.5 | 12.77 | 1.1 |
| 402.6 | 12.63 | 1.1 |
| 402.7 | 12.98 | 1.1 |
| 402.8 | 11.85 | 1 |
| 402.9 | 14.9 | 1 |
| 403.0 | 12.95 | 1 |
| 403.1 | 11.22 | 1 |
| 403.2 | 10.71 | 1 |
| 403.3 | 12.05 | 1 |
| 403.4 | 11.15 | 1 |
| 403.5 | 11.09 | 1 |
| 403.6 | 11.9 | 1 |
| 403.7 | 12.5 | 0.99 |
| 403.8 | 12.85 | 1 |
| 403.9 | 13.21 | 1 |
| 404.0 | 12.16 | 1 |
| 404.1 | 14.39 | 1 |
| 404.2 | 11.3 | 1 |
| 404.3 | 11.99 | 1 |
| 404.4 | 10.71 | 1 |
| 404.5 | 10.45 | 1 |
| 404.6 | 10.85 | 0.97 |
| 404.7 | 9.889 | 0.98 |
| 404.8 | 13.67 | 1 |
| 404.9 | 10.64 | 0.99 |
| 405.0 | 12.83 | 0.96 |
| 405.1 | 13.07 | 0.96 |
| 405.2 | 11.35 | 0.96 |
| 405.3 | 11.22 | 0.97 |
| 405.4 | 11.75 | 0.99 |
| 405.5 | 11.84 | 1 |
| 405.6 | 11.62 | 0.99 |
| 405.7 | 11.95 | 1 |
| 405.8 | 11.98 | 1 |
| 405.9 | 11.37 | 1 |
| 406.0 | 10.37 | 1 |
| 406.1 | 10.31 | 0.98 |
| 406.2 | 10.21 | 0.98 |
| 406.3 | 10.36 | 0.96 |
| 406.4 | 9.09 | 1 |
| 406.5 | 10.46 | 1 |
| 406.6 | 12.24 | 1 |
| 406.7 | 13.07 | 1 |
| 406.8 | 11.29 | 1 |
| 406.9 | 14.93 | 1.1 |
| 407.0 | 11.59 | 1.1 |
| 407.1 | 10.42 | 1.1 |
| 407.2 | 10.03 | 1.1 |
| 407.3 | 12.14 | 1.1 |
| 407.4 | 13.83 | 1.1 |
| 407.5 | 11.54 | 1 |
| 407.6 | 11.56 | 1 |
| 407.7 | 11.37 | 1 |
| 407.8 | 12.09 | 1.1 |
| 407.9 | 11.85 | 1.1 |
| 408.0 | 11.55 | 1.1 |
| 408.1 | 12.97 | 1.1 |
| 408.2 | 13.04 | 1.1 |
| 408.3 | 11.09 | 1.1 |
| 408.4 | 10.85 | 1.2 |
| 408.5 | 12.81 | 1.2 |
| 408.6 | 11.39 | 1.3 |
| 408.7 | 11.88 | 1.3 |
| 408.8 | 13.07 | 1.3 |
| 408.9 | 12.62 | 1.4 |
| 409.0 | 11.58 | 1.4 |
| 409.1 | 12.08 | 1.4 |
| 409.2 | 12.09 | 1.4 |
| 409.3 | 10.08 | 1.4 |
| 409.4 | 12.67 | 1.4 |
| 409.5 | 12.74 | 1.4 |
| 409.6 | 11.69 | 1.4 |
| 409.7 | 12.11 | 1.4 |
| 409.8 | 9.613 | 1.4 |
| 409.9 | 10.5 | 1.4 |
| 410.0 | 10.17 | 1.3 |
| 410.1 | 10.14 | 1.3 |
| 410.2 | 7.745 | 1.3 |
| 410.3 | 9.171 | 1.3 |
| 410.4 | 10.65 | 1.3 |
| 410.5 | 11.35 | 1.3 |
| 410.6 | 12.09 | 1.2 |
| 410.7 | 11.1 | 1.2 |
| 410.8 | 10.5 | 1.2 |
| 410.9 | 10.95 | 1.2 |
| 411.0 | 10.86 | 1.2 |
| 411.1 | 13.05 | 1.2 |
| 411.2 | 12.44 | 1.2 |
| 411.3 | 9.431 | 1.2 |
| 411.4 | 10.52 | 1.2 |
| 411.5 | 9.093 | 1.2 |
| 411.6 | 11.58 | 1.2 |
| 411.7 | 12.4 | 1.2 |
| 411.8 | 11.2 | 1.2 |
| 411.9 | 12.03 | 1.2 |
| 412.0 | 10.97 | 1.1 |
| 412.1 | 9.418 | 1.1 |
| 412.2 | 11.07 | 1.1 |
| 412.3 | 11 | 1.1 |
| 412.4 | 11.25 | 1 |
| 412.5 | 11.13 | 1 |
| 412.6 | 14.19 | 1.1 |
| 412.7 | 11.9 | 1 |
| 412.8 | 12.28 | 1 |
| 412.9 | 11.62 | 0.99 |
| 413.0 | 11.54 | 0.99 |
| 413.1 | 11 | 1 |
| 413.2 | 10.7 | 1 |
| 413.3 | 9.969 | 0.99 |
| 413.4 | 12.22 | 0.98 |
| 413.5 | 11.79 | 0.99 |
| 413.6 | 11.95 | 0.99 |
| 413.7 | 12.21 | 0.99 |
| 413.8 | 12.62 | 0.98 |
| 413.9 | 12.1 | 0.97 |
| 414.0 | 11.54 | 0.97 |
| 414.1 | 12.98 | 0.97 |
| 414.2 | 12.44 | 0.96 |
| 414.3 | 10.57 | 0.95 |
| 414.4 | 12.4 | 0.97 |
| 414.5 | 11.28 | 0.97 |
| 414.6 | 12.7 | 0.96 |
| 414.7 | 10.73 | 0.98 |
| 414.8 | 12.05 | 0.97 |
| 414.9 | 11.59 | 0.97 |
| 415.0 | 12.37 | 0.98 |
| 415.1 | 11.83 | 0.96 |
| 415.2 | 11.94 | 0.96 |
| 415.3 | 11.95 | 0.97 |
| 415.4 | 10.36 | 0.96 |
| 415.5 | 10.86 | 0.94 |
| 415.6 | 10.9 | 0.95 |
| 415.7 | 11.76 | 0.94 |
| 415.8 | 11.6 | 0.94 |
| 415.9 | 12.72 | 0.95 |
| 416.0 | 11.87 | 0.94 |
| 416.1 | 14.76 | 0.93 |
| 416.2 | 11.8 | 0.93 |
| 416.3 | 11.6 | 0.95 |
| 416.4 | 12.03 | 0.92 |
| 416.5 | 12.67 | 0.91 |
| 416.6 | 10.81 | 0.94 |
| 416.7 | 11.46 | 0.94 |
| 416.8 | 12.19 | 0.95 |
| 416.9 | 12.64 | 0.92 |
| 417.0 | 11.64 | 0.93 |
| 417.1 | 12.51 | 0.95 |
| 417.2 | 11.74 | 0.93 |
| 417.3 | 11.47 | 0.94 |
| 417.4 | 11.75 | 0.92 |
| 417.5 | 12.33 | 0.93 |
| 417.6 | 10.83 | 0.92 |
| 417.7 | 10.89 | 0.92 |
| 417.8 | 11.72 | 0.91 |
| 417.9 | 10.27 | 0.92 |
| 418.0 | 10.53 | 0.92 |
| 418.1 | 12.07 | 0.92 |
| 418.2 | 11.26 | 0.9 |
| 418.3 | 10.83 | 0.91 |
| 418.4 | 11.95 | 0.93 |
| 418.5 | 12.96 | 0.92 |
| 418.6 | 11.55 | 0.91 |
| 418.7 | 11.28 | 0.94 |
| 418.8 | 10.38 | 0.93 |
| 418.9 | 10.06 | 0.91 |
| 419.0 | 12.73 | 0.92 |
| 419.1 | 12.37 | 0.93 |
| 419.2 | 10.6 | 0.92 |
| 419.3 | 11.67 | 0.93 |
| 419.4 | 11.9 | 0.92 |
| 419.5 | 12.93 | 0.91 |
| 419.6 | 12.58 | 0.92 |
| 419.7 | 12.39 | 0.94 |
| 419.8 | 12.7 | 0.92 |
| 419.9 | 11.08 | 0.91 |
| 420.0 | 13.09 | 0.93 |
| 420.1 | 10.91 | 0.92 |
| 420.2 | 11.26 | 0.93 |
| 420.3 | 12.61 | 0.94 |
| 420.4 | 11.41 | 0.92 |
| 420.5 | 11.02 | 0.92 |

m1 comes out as 0.175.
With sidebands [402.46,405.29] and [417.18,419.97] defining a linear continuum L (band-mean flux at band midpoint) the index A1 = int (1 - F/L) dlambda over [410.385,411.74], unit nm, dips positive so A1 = 0.08 nm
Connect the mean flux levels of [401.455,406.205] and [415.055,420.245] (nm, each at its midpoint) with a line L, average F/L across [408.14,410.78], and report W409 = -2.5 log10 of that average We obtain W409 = 0.06 mag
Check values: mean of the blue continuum 12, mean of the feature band 11.3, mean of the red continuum 11.7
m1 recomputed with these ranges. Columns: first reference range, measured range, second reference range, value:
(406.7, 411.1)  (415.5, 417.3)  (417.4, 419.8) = -0.06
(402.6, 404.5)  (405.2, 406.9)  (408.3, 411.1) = 0.07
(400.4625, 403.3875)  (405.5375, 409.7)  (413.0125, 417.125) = 0.13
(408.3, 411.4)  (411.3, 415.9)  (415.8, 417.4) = 0.07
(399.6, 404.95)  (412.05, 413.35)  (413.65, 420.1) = 0.06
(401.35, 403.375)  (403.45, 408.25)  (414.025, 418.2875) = 0.24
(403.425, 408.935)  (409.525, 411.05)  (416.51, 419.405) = 0.14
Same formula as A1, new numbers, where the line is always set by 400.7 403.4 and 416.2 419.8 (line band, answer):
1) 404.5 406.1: 0.09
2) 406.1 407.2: 0.08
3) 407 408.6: 0.05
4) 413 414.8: 0.02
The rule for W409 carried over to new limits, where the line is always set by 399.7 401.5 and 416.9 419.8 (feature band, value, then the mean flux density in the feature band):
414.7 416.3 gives -0.016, 11.8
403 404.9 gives -0.004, 11.8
